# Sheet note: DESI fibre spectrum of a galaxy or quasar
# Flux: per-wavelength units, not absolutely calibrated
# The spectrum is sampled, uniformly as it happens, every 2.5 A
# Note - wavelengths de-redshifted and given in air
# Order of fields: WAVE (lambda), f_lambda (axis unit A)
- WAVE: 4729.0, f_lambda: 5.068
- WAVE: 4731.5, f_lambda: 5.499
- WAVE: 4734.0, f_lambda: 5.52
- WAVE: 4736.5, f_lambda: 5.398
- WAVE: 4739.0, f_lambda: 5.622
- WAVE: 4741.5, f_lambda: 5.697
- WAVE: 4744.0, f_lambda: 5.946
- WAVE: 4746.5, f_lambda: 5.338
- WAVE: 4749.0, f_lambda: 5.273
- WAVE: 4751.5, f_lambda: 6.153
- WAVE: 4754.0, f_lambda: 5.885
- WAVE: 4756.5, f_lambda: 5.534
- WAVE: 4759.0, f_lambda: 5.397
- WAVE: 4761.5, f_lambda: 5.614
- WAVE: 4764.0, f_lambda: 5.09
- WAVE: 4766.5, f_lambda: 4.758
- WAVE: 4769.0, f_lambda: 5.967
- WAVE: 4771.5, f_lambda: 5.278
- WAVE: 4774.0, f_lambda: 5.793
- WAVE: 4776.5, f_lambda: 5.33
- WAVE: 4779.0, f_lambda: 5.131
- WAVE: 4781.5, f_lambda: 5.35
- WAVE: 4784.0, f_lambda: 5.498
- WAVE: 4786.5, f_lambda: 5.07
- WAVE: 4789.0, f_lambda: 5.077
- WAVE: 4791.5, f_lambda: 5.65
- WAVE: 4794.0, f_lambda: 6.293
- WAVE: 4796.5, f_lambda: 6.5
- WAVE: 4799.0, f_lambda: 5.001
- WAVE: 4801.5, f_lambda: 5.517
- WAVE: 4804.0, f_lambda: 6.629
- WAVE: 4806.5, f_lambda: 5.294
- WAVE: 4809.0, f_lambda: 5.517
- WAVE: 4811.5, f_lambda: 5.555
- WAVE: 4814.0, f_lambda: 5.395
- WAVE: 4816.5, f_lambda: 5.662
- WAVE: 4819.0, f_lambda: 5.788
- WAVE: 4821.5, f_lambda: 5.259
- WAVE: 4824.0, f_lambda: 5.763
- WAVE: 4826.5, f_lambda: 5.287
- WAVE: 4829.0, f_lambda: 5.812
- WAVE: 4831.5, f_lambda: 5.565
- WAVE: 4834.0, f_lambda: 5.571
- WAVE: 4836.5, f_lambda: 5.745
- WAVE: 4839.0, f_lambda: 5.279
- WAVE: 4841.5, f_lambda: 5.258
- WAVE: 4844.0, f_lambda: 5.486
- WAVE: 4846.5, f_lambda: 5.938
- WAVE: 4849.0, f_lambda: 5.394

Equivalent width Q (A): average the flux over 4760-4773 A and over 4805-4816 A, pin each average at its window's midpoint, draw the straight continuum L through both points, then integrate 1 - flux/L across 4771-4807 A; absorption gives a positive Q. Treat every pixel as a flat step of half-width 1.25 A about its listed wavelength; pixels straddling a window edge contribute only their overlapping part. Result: -1.0 A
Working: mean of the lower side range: 5.35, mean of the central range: 5.57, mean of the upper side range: 5.48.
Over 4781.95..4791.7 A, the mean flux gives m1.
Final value 5.29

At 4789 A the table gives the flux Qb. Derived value 5.077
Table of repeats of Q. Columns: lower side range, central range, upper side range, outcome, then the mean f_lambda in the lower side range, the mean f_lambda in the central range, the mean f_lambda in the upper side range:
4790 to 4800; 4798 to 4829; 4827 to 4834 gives 0.9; 5.86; 5.57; 5.62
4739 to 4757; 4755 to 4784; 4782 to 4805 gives 1.5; 5.69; 5.39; 5.67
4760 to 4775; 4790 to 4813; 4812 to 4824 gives -1.1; 5.41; 5.76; 5.55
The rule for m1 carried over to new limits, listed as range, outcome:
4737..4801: 5.53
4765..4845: 5.53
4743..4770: 5.53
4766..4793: 5.38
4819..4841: 5.54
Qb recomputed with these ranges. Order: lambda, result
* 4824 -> 5.763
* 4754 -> 5.885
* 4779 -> 5.131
